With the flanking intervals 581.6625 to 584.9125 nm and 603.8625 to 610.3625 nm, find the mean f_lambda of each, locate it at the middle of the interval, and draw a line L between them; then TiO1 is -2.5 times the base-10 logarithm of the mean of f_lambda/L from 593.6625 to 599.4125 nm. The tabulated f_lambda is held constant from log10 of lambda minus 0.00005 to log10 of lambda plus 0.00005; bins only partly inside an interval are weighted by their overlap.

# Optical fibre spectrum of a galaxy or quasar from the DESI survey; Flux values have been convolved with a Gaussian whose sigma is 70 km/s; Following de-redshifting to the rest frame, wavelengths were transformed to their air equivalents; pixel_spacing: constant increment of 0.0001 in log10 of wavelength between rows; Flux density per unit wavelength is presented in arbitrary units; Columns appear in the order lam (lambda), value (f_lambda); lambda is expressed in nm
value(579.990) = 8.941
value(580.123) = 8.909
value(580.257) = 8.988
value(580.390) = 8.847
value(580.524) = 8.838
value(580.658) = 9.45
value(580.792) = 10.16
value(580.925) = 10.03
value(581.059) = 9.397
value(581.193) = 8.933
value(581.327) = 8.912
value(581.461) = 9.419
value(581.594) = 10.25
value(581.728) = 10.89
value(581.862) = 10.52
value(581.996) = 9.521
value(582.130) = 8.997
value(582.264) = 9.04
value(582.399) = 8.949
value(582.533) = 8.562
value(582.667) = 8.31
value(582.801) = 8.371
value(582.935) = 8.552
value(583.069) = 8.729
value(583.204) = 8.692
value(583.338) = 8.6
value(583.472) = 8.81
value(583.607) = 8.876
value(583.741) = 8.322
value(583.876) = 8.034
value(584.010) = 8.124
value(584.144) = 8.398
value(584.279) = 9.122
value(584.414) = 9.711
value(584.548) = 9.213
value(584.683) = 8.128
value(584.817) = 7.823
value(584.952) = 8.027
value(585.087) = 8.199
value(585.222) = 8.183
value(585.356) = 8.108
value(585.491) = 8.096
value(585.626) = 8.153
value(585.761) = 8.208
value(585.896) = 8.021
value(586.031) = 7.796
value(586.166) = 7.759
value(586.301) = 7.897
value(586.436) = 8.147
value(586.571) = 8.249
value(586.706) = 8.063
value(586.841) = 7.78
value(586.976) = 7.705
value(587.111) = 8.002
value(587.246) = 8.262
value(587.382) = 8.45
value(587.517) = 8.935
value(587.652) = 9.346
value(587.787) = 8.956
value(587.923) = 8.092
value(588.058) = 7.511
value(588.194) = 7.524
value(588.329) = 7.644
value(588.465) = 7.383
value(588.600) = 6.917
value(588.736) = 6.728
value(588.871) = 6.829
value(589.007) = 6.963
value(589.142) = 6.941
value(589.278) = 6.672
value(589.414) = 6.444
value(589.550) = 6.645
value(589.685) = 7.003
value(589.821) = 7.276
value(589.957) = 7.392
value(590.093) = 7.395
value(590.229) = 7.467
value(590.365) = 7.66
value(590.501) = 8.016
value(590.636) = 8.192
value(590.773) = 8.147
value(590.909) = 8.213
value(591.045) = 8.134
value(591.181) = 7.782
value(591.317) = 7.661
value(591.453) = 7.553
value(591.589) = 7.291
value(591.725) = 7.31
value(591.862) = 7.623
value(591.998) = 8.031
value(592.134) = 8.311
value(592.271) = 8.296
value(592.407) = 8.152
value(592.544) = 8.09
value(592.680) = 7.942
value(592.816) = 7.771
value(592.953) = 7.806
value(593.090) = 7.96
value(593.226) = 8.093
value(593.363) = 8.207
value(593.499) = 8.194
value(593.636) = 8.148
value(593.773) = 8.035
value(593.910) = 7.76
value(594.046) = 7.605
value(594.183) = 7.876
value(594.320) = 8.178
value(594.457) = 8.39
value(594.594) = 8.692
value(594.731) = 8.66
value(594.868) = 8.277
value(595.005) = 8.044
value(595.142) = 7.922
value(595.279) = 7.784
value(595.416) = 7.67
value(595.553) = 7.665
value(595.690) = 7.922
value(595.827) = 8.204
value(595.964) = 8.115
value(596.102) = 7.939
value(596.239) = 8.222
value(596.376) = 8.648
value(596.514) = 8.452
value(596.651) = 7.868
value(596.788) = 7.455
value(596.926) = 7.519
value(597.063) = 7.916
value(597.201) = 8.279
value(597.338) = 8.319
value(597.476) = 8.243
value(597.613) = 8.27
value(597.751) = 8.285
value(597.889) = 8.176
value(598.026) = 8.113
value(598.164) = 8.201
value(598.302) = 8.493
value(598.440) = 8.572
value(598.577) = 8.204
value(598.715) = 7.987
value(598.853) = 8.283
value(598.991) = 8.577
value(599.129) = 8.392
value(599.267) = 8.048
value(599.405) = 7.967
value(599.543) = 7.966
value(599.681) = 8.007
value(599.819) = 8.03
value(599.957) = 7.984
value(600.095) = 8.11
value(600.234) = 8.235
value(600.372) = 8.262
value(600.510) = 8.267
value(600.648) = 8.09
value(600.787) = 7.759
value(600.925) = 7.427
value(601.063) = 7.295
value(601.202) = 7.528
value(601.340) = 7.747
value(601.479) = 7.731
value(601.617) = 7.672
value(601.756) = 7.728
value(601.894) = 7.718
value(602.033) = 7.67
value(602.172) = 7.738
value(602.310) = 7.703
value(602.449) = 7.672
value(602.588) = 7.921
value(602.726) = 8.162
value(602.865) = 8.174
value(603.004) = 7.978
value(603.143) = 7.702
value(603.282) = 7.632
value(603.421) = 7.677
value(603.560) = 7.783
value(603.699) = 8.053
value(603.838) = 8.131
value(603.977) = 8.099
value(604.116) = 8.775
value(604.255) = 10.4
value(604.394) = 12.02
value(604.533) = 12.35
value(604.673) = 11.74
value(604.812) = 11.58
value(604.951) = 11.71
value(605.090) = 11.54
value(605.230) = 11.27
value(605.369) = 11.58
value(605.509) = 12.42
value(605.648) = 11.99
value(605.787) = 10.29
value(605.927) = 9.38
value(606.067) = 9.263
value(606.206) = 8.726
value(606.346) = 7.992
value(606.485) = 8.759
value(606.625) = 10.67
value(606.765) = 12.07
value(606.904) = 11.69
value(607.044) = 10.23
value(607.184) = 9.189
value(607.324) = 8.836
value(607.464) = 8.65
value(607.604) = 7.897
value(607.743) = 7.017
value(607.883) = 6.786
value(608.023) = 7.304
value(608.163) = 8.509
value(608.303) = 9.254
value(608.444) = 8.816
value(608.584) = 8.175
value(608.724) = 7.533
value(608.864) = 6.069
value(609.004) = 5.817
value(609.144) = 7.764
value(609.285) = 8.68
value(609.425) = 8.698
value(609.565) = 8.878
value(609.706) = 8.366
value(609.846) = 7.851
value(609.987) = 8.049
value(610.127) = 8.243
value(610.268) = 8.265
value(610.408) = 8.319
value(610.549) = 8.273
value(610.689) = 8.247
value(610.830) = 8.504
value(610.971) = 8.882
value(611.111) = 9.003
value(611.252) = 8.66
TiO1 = 0.12 mag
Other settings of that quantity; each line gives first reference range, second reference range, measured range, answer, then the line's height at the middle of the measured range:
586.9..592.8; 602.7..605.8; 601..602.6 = 0.23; 9.52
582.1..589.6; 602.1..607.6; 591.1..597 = 0.10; 8.73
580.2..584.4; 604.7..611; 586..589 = 0.15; 9.06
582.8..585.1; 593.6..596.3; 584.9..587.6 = 0.04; 8.45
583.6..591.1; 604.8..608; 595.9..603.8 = 0.15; 9.22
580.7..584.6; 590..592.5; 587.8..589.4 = 0.14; 8.23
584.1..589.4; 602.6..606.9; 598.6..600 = 0.14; 9.25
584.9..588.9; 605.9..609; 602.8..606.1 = -0.15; 8.59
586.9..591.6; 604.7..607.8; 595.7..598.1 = 0.08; 8.77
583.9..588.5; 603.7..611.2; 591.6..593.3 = 0.08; 8.5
